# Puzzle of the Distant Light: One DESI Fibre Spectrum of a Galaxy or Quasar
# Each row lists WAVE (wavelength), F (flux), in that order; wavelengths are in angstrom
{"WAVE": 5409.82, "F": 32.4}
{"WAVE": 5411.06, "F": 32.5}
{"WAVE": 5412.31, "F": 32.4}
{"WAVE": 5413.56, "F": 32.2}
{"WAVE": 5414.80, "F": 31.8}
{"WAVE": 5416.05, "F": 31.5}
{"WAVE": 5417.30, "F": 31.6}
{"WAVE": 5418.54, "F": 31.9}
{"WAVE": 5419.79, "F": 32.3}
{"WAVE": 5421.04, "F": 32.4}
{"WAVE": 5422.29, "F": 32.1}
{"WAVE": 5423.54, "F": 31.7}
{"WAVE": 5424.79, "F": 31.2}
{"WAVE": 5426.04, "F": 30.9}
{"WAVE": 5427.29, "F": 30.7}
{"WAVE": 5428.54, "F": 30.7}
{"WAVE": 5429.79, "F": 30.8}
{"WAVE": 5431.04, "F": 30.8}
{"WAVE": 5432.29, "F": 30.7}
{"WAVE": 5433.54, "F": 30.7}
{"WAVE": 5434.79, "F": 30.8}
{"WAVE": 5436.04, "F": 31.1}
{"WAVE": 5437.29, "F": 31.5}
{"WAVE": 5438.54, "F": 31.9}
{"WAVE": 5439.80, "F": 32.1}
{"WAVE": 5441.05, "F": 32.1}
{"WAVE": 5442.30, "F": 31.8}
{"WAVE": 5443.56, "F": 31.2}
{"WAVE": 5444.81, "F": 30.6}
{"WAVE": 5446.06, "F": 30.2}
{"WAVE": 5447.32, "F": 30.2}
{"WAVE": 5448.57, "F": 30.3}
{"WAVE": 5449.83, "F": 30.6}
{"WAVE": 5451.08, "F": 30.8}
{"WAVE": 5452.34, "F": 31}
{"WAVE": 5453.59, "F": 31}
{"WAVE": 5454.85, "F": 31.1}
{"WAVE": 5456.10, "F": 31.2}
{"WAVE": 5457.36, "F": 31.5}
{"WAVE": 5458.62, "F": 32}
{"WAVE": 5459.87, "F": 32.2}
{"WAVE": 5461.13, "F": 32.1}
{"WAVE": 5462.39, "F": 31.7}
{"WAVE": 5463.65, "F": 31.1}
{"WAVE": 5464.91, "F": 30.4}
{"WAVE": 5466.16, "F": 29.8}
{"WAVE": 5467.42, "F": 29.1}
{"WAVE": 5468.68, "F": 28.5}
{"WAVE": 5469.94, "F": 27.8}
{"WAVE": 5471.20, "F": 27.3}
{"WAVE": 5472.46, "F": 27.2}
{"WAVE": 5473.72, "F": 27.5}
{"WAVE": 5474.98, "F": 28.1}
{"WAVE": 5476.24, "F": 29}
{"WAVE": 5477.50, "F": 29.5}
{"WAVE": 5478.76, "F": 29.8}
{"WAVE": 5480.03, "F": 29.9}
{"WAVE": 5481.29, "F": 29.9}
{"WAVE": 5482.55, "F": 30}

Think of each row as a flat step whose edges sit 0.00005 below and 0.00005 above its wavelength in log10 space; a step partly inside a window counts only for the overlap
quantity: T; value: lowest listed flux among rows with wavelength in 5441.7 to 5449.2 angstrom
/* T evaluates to 30.2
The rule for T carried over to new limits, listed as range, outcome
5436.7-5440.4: 31.5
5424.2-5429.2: 30.7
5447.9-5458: 30.3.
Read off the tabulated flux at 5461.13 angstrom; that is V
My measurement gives 32.1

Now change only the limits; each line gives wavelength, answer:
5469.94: 27.8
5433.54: 30.7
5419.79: 32.3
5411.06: 32.5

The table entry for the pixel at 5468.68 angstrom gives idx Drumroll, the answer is 28.5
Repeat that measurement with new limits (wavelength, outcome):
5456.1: 31.2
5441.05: 32.1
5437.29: 31.5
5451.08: 30.8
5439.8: 32.1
